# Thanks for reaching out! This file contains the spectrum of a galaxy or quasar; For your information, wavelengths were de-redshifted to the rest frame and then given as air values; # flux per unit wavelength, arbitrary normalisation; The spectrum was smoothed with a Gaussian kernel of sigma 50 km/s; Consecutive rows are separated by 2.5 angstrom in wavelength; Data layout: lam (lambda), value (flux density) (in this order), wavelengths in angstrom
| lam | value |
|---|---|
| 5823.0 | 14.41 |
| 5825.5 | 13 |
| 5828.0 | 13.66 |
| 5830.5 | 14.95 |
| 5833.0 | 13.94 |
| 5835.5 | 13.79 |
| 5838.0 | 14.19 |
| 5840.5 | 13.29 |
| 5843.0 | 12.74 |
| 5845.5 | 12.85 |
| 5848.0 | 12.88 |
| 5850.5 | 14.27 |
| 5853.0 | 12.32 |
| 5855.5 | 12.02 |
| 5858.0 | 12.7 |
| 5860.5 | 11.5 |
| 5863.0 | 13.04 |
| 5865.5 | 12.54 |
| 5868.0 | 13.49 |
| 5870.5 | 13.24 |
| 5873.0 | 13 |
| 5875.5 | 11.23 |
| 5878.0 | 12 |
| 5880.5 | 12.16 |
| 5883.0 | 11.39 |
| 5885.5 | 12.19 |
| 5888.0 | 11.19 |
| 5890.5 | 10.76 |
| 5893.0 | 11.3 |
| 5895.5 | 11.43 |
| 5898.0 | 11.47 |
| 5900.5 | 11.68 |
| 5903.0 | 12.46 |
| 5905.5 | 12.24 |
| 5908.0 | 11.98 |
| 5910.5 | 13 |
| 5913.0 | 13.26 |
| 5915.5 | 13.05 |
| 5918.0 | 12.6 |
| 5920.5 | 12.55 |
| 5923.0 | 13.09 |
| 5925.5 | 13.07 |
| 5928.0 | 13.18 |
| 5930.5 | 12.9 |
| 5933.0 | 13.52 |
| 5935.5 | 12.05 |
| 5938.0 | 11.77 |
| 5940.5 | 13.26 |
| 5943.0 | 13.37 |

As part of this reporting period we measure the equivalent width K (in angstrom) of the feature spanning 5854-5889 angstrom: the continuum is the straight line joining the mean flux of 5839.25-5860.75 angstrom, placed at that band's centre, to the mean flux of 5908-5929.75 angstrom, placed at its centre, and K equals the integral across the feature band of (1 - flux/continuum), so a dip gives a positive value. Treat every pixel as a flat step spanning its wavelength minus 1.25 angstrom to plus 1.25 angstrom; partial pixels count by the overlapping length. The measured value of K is 1.5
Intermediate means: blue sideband 12.8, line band 12.3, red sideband 12.9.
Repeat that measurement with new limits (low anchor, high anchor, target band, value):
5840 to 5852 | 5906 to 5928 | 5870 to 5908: 3.3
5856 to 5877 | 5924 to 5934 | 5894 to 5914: 1.2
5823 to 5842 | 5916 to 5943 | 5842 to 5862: 1.4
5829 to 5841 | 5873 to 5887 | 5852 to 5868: 0.5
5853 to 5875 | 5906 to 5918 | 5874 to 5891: 1.4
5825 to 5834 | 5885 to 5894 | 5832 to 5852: -0.1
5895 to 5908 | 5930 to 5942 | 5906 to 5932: -1.2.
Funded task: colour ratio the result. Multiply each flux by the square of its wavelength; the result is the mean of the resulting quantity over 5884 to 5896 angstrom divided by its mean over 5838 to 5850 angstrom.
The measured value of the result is 0.9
